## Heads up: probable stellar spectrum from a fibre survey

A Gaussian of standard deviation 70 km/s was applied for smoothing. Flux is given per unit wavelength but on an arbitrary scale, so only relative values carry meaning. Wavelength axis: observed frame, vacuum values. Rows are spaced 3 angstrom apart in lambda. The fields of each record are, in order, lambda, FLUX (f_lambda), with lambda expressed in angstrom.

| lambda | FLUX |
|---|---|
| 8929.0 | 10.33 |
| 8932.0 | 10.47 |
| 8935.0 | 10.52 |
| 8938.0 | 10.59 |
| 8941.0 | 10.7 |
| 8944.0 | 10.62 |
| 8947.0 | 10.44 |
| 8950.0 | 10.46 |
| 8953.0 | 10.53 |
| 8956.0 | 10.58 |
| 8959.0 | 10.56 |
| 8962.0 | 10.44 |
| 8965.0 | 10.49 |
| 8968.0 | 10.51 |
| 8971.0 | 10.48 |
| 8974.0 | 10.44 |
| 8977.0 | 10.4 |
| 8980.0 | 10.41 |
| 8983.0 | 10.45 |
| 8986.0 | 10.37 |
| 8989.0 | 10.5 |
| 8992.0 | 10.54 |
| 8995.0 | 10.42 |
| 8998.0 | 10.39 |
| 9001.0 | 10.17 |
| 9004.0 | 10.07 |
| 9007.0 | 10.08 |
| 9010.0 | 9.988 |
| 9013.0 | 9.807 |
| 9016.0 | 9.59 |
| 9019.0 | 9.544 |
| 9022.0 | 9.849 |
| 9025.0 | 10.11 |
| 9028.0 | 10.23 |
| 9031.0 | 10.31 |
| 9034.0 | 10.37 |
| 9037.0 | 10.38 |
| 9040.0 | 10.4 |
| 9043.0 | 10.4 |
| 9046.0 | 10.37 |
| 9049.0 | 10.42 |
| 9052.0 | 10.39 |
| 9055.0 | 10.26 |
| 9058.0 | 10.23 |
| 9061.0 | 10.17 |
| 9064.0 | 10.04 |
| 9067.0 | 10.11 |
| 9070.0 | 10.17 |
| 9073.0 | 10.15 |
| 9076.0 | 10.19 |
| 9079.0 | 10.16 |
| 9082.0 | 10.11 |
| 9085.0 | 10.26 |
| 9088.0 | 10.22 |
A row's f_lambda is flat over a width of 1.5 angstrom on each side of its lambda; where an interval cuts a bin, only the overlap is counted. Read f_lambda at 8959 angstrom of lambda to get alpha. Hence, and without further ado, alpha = 10.56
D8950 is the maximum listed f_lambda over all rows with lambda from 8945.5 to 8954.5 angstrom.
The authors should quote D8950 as 10.53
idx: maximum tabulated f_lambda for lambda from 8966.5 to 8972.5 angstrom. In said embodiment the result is 10.51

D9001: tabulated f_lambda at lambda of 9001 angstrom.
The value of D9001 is 10.17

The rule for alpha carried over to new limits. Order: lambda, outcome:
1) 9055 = 10.26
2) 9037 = 10.38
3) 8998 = 10.39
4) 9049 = 10.42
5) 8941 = 10.7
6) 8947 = 10.44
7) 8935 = 10.52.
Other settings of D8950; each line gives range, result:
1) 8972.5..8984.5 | 10.45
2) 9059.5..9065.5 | 10.17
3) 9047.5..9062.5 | 10.42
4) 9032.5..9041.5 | 10.4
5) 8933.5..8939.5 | 10.59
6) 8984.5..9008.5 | 10.54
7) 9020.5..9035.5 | 10.37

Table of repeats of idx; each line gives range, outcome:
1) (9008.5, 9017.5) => 9.988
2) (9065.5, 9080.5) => 10.19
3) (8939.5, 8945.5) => 10.7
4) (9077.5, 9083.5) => 10.16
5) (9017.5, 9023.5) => 9.849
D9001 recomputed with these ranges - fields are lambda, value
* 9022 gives 9.849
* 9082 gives 10.11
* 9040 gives 10.4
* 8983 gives 10.45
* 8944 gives 10.62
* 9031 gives 10.31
